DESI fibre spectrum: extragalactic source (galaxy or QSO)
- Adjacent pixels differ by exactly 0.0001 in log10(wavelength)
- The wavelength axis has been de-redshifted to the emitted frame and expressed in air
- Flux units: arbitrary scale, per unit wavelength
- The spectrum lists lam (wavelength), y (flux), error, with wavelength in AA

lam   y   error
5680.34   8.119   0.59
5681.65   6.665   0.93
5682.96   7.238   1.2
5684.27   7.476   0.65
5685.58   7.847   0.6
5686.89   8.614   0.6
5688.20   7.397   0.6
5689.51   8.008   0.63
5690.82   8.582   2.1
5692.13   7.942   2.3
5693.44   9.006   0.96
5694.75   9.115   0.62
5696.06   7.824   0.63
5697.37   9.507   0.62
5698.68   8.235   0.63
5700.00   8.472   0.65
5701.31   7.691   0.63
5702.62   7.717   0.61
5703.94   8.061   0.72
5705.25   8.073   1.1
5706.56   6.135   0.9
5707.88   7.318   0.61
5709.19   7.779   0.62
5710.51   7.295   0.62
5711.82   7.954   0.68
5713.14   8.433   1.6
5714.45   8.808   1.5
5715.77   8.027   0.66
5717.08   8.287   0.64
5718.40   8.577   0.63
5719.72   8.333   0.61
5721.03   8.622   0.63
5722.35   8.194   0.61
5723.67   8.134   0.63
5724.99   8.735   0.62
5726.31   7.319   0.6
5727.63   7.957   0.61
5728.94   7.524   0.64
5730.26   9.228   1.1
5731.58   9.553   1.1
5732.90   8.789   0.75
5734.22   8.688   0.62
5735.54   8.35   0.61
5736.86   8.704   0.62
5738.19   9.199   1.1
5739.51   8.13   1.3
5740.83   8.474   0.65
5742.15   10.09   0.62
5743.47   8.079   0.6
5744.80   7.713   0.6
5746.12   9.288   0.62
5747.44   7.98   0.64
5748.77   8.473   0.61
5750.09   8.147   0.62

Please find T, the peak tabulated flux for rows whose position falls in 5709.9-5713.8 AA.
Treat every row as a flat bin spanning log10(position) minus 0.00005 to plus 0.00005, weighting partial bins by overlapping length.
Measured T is 8.433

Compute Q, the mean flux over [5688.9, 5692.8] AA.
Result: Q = 8.19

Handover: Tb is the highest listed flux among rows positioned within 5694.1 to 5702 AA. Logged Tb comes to 9.507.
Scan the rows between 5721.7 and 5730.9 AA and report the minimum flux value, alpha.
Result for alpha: 7.319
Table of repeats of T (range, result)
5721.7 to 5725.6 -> 8.735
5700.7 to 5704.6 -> 8.061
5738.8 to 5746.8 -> 10.09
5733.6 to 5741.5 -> 9.199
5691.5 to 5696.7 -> 9.115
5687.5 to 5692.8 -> 8.582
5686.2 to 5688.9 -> 8.614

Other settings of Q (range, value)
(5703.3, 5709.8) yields 7.48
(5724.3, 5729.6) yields 7.89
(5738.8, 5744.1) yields 8.71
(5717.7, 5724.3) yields 8.37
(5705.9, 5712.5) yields 7.3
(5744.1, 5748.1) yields 8.32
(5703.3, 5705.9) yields 8.08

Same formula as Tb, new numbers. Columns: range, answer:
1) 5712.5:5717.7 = 8.808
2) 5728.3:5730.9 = 9.228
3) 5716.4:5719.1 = 8.577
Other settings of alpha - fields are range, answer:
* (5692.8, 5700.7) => 7.824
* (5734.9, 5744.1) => 8.079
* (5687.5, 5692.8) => 7.397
